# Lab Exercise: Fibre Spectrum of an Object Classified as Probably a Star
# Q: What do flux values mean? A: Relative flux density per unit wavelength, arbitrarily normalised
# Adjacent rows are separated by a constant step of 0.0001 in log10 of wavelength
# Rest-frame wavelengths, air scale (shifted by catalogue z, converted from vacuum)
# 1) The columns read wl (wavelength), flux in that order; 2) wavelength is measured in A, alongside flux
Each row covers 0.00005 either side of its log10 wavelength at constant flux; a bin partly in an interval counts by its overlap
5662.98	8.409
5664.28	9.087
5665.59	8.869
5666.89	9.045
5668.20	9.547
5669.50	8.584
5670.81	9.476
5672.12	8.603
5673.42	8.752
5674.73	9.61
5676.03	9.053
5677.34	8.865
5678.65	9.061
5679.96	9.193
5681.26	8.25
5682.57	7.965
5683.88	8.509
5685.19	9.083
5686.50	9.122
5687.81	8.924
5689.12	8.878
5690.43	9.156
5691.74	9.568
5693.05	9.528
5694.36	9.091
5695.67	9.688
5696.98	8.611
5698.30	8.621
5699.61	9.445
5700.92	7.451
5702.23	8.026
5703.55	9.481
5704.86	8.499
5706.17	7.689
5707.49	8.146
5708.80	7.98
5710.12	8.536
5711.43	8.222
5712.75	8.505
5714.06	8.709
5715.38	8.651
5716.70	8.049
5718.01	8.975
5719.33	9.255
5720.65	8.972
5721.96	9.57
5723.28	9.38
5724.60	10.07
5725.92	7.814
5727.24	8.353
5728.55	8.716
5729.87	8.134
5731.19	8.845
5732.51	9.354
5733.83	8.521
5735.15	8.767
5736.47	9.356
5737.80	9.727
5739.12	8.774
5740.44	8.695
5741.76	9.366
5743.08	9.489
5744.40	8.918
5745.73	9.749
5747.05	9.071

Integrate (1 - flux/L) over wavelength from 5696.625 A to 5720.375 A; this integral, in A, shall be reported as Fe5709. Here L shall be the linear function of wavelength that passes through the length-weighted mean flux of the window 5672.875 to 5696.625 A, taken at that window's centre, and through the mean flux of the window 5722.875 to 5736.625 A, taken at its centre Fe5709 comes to 1.1 A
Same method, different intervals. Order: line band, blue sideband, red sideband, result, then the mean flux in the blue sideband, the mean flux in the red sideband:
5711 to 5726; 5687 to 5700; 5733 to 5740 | 0.3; 9.14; 9.02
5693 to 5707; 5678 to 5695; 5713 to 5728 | 0.4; 8.95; 8.88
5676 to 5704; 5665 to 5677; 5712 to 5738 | 0.3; 9.06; 8.87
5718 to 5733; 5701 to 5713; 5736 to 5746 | -0.3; 8.29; 9.23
